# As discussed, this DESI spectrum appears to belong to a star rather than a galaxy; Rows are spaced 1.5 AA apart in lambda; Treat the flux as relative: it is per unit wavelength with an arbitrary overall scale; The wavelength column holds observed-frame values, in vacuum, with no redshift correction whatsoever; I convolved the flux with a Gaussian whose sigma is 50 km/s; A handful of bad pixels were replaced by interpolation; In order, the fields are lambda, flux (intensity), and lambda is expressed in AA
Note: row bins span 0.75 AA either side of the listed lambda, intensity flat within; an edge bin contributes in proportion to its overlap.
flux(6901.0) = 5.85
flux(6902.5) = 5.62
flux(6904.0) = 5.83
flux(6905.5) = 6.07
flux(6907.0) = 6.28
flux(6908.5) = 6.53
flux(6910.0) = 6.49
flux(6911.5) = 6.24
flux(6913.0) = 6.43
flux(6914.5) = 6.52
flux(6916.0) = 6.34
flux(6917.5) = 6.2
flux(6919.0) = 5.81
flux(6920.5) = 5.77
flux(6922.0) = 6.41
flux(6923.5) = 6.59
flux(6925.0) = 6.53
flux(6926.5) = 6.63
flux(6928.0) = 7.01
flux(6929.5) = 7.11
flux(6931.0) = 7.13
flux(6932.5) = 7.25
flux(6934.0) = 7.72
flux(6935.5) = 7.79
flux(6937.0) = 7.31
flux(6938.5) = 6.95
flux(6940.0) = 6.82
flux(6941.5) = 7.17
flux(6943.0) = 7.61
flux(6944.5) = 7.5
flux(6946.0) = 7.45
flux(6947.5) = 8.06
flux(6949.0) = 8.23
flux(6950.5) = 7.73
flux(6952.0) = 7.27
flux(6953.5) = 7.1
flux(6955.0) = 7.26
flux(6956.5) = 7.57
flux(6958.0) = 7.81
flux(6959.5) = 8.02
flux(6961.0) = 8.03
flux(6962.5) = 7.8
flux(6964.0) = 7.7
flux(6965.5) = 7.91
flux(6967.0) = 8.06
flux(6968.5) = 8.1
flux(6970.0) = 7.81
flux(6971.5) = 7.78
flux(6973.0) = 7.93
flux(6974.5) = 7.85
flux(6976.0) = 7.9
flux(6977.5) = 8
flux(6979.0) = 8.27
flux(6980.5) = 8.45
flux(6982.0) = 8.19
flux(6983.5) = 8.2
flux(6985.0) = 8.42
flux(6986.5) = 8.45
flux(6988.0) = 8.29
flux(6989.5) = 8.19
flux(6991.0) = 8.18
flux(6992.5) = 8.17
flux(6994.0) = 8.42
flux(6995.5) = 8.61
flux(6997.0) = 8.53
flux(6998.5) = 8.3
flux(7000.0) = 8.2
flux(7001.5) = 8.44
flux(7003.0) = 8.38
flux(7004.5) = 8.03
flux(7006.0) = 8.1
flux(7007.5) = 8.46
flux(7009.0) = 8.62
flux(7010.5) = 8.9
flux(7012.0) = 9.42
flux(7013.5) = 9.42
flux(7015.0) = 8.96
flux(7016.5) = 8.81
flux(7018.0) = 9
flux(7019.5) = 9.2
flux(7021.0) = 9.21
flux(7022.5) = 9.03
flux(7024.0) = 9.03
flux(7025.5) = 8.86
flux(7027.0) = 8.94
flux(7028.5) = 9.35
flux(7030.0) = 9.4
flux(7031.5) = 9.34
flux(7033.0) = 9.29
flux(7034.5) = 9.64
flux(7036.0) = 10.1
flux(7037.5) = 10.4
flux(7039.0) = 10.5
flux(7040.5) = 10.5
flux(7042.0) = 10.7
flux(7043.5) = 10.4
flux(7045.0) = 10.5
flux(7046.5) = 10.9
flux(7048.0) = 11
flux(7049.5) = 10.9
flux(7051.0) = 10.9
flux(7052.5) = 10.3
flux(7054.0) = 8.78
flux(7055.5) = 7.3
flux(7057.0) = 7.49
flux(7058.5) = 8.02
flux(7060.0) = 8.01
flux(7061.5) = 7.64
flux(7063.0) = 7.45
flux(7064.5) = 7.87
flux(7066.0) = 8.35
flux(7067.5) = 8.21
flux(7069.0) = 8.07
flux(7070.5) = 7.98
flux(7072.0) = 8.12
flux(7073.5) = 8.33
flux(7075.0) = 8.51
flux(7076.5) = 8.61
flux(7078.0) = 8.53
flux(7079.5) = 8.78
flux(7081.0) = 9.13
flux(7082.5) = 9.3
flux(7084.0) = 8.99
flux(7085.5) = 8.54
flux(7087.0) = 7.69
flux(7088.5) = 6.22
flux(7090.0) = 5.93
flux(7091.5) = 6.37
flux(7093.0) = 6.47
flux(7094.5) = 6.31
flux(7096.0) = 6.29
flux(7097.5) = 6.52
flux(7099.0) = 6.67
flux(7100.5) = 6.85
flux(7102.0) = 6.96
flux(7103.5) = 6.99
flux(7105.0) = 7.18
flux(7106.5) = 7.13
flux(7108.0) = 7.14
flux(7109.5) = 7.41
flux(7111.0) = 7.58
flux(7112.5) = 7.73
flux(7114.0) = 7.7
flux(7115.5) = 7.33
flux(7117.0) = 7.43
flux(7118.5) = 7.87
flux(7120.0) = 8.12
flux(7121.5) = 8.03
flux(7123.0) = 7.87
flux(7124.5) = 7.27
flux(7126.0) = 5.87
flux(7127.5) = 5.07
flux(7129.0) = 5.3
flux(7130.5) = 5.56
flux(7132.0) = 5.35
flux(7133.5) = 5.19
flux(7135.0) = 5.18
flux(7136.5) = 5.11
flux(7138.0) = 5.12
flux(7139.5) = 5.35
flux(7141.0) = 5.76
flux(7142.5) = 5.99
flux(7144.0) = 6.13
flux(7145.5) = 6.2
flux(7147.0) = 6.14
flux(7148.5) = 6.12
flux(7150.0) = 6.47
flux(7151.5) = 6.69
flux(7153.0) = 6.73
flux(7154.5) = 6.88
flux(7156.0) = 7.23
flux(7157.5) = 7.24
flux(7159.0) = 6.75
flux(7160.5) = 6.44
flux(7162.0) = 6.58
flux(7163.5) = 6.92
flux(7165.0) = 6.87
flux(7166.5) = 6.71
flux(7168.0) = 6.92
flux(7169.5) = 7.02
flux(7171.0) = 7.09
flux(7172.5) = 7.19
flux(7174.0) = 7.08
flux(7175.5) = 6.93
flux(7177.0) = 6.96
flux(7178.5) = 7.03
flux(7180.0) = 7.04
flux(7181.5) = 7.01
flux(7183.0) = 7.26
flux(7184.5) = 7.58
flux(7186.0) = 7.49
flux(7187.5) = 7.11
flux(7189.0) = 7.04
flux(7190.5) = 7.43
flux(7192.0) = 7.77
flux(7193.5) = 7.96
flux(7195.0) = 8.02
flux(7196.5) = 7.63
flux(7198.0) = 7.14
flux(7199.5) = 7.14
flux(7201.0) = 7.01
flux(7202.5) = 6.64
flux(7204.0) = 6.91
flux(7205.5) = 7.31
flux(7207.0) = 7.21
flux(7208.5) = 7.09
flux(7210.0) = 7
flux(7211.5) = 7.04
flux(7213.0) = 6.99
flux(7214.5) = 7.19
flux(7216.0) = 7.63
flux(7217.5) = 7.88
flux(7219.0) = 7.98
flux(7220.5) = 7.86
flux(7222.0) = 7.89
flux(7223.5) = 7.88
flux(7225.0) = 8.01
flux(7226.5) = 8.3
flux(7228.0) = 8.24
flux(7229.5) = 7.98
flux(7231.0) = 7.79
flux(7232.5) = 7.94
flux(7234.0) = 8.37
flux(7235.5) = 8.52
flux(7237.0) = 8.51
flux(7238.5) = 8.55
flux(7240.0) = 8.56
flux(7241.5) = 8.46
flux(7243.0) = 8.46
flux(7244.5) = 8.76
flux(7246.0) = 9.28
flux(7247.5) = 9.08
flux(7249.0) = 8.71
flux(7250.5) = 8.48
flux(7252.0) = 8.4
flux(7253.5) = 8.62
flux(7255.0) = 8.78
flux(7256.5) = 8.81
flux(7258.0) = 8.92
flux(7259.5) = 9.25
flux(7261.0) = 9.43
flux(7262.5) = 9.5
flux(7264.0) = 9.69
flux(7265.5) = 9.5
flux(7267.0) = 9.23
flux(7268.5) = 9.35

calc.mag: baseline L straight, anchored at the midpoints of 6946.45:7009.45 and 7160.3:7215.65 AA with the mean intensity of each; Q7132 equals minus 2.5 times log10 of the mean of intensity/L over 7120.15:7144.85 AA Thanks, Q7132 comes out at 0.236 mag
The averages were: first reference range 8.06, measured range 5.94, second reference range 7.14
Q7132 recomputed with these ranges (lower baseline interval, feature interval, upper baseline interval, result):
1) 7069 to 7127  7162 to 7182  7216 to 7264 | 0.15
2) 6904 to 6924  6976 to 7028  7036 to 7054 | 0.07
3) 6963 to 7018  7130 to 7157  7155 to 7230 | 0.25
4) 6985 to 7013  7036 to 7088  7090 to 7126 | -0.17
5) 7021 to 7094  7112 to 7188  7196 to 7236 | 0.21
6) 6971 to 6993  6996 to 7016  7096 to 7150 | -0.10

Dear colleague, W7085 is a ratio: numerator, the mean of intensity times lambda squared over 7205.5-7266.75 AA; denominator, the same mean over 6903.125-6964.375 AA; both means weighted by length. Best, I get 1.3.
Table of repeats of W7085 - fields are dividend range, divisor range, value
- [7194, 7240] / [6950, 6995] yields 1.03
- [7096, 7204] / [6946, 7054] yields 0.81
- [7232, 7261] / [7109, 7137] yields 1.34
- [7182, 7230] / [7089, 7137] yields 1.15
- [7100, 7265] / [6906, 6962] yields 1.12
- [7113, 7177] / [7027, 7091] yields 0.75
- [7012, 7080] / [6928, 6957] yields 1.27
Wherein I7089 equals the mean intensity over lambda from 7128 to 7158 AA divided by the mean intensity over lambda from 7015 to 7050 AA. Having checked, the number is 0.6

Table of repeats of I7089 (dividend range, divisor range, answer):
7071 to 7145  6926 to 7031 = 0.86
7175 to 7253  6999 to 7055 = 0.82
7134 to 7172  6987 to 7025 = 0.74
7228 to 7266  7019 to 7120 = 1.04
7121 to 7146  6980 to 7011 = 0.70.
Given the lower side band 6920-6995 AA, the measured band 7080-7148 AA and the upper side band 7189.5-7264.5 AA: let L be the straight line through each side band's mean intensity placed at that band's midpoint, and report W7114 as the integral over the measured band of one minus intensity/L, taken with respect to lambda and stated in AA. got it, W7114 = 9.7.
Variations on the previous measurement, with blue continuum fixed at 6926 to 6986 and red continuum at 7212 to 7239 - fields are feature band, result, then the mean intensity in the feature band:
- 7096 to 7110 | 1.6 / 6.94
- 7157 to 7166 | 1.3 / 6.79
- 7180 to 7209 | 2.3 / 7.3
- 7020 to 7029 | -1.5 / 9.07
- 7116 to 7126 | 0.3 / 7.61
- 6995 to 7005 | -0.8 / 8.36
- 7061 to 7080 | -0.9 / 8.19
